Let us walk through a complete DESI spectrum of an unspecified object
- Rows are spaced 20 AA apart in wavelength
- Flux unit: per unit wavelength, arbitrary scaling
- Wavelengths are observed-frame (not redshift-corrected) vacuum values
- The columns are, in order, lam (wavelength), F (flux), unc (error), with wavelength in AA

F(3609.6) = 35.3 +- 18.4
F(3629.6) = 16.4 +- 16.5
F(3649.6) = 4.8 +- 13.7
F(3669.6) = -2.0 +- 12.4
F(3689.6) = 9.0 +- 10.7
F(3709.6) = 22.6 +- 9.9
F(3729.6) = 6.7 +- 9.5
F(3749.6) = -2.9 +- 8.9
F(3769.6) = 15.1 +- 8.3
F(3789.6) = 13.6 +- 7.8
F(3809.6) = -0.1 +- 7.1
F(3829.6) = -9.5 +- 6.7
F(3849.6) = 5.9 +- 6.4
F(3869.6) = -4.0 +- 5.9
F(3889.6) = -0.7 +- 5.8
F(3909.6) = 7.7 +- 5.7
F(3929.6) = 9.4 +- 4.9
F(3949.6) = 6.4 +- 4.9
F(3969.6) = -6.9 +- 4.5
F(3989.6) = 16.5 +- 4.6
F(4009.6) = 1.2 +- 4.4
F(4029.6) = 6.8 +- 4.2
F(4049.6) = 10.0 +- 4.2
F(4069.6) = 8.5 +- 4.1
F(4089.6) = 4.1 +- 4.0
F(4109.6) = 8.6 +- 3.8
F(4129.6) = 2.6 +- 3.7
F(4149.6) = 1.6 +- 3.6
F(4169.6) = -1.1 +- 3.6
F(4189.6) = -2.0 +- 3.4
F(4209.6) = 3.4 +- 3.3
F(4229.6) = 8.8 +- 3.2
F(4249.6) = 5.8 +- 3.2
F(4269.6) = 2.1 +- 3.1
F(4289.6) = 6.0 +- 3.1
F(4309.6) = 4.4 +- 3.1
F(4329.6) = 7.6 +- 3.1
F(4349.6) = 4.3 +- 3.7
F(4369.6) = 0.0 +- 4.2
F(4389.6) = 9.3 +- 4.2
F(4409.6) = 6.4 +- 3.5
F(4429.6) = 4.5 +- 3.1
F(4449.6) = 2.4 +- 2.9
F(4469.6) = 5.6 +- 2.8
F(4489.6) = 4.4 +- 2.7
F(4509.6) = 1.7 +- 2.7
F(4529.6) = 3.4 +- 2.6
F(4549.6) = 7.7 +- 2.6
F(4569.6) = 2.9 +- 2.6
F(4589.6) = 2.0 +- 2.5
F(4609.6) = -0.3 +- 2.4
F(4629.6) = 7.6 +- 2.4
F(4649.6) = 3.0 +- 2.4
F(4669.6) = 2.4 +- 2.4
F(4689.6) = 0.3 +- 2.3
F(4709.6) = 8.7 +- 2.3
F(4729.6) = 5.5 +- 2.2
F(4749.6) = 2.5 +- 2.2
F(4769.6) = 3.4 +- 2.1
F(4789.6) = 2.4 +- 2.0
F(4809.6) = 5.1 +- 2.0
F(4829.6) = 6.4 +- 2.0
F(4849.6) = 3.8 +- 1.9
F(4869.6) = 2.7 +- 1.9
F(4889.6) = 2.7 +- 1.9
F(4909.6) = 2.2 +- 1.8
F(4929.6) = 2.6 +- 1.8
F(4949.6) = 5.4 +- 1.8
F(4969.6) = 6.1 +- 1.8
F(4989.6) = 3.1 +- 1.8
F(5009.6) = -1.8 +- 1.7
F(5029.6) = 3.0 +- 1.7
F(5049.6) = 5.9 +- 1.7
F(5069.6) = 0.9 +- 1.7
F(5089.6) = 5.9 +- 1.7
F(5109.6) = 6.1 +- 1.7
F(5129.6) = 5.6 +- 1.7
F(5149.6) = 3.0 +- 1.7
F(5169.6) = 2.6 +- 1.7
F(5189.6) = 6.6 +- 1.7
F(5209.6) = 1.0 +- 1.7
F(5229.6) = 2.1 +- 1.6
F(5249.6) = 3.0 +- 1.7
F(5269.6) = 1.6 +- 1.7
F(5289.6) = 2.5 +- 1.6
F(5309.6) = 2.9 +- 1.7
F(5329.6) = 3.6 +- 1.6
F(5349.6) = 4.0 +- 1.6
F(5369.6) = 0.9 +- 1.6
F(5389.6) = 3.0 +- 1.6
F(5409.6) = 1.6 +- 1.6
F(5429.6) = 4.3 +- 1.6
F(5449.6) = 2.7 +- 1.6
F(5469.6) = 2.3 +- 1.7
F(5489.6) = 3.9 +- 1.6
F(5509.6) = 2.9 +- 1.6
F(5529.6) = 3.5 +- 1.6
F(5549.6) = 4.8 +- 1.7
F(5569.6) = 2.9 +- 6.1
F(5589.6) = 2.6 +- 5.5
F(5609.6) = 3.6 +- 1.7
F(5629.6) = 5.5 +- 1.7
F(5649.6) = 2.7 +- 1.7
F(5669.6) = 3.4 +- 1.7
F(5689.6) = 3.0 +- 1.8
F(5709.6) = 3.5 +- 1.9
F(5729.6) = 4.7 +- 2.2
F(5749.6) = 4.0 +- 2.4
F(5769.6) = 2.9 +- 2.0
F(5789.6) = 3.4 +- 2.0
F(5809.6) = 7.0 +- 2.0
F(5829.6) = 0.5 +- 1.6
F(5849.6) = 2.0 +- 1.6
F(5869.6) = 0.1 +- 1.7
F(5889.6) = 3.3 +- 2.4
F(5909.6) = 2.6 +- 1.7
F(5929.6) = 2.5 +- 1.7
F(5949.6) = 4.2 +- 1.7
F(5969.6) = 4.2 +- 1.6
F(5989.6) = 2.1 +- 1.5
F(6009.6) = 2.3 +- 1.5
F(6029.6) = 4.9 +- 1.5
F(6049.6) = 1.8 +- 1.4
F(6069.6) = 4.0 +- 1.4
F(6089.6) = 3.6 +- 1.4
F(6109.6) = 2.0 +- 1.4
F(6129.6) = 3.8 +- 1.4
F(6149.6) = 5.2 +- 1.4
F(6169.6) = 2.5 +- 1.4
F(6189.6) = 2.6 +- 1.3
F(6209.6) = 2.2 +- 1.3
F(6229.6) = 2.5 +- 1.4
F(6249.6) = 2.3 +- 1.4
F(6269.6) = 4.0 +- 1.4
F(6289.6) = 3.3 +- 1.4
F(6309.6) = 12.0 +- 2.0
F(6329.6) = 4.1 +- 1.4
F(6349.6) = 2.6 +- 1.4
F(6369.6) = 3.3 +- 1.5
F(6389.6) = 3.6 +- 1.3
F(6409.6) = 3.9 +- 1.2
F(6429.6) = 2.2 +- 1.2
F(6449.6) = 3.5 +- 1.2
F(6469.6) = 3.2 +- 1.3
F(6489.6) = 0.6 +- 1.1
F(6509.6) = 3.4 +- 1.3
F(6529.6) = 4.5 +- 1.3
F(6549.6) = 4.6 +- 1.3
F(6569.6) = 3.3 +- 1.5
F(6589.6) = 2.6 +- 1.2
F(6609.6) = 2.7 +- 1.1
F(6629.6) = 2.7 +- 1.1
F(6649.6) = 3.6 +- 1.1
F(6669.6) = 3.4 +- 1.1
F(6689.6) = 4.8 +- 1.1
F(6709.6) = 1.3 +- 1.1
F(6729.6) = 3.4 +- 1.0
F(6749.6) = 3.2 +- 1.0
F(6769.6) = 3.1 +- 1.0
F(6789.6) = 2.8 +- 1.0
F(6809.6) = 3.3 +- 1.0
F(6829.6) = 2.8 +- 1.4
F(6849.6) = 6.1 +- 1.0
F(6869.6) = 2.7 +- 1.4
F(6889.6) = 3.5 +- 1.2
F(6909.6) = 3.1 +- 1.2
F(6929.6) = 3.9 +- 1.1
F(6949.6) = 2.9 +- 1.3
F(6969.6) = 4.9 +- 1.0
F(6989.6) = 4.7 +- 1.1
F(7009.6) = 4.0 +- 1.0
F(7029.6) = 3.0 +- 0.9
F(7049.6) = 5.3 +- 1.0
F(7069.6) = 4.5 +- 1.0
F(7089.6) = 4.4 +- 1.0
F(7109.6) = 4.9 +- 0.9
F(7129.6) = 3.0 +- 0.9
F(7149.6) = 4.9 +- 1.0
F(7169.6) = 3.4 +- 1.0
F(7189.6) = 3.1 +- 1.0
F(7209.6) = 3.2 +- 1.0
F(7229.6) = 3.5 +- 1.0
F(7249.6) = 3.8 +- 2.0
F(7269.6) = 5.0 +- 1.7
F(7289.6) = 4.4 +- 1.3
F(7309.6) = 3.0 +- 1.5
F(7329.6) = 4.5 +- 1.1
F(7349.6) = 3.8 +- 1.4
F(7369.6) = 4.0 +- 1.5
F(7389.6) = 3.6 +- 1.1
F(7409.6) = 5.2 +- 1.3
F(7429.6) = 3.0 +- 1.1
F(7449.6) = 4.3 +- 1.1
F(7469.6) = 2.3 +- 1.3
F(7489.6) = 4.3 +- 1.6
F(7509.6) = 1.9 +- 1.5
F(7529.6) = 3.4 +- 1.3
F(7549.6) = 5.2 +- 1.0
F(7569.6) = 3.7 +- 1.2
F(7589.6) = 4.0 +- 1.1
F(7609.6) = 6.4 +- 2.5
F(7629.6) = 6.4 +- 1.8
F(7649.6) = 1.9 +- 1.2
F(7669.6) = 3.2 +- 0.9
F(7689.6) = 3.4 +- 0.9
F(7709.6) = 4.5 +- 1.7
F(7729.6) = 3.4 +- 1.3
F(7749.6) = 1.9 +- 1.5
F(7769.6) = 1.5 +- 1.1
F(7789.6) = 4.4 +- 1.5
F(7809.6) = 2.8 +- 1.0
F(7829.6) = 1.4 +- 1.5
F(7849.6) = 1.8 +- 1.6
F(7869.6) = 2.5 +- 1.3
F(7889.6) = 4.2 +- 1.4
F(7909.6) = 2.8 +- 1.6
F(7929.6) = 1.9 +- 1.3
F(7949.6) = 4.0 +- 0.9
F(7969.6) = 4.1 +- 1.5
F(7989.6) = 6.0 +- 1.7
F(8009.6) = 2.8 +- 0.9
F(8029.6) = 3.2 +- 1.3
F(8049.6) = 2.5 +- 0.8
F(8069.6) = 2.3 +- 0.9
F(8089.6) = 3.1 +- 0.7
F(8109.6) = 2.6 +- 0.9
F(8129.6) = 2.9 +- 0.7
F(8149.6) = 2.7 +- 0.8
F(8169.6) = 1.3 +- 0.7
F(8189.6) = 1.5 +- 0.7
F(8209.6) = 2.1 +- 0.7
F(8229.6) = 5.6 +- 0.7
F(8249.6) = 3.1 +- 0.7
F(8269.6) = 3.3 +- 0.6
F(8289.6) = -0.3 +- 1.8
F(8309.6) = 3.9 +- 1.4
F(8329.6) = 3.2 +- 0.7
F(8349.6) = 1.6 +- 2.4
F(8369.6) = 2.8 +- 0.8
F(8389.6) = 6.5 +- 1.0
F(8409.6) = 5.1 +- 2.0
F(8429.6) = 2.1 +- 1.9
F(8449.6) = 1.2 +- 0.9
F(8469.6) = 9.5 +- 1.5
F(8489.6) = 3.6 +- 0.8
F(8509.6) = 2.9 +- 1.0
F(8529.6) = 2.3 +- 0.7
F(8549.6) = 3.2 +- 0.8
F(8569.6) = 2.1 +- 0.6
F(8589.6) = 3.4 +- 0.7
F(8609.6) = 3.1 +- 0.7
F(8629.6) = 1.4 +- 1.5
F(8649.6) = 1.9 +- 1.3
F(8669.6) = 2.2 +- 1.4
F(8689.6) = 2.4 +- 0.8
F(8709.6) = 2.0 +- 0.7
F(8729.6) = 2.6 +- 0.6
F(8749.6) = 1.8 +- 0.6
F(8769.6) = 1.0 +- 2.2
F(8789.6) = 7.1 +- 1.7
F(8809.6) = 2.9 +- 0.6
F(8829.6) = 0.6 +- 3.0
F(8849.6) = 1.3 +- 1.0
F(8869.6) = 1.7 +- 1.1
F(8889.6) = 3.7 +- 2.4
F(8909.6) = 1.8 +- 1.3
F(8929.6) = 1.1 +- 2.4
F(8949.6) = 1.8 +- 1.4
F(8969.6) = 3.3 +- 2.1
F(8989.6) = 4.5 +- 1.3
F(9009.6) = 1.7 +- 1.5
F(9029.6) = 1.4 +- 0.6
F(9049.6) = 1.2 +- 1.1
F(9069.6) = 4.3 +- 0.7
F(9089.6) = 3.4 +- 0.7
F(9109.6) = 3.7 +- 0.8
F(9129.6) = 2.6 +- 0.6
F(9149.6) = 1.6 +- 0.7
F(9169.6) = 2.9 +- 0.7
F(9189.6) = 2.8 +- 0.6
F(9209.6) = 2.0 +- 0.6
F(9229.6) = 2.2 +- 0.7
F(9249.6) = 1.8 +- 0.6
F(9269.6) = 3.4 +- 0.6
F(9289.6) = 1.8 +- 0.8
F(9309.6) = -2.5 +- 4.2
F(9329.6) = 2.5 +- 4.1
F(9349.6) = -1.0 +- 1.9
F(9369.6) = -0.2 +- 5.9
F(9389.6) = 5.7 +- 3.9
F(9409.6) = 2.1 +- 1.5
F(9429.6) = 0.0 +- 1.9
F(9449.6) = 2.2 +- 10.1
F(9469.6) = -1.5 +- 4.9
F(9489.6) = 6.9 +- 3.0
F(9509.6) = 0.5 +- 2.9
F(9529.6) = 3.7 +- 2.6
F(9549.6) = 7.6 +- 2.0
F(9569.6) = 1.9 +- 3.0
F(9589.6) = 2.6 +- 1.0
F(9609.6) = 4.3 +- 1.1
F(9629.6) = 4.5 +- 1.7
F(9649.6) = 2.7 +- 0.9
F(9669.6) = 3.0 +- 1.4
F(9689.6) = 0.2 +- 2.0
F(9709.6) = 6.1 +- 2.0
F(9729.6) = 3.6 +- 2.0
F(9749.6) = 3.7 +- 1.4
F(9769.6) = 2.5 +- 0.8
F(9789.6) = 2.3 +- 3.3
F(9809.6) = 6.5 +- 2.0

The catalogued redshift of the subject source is 0.69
